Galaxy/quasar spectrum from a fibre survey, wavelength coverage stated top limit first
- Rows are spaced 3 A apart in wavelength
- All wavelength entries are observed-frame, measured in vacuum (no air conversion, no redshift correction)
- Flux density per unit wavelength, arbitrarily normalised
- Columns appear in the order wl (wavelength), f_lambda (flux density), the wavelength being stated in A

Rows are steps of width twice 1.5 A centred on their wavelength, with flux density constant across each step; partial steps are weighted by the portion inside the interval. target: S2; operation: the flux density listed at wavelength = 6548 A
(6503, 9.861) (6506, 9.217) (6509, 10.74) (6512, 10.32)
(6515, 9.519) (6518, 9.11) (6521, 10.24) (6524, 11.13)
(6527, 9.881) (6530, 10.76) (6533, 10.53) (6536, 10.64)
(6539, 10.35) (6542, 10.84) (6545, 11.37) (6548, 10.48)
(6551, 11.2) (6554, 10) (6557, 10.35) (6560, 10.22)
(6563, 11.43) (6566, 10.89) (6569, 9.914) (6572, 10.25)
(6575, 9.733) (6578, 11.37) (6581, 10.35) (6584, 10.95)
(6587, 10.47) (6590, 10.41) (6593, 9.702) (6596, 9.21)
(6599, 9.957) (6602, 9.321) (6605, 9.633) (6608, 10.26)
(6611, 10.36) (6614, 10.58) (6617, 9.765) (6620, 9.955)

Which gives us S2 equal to 10.48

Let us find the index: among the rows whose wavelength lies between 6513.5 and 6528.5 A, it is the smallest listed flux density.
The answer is 9.11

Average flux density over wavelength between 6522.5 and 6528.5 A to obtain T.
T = 10.5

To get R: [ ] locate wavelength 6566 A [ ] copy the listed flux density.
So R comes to 10.89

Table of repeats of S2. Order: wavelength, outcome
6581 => 10.35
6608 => 10.26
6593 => 9.702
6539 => 10.35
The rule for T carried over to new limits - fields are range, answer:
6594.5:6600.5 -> 9.58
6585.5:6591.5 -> 10.4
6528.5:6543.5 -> 10.6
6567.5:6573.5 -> 10.1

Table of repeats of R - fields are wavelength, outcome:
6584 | 10.95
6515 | 9.519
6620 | 9.955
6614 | 10.58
